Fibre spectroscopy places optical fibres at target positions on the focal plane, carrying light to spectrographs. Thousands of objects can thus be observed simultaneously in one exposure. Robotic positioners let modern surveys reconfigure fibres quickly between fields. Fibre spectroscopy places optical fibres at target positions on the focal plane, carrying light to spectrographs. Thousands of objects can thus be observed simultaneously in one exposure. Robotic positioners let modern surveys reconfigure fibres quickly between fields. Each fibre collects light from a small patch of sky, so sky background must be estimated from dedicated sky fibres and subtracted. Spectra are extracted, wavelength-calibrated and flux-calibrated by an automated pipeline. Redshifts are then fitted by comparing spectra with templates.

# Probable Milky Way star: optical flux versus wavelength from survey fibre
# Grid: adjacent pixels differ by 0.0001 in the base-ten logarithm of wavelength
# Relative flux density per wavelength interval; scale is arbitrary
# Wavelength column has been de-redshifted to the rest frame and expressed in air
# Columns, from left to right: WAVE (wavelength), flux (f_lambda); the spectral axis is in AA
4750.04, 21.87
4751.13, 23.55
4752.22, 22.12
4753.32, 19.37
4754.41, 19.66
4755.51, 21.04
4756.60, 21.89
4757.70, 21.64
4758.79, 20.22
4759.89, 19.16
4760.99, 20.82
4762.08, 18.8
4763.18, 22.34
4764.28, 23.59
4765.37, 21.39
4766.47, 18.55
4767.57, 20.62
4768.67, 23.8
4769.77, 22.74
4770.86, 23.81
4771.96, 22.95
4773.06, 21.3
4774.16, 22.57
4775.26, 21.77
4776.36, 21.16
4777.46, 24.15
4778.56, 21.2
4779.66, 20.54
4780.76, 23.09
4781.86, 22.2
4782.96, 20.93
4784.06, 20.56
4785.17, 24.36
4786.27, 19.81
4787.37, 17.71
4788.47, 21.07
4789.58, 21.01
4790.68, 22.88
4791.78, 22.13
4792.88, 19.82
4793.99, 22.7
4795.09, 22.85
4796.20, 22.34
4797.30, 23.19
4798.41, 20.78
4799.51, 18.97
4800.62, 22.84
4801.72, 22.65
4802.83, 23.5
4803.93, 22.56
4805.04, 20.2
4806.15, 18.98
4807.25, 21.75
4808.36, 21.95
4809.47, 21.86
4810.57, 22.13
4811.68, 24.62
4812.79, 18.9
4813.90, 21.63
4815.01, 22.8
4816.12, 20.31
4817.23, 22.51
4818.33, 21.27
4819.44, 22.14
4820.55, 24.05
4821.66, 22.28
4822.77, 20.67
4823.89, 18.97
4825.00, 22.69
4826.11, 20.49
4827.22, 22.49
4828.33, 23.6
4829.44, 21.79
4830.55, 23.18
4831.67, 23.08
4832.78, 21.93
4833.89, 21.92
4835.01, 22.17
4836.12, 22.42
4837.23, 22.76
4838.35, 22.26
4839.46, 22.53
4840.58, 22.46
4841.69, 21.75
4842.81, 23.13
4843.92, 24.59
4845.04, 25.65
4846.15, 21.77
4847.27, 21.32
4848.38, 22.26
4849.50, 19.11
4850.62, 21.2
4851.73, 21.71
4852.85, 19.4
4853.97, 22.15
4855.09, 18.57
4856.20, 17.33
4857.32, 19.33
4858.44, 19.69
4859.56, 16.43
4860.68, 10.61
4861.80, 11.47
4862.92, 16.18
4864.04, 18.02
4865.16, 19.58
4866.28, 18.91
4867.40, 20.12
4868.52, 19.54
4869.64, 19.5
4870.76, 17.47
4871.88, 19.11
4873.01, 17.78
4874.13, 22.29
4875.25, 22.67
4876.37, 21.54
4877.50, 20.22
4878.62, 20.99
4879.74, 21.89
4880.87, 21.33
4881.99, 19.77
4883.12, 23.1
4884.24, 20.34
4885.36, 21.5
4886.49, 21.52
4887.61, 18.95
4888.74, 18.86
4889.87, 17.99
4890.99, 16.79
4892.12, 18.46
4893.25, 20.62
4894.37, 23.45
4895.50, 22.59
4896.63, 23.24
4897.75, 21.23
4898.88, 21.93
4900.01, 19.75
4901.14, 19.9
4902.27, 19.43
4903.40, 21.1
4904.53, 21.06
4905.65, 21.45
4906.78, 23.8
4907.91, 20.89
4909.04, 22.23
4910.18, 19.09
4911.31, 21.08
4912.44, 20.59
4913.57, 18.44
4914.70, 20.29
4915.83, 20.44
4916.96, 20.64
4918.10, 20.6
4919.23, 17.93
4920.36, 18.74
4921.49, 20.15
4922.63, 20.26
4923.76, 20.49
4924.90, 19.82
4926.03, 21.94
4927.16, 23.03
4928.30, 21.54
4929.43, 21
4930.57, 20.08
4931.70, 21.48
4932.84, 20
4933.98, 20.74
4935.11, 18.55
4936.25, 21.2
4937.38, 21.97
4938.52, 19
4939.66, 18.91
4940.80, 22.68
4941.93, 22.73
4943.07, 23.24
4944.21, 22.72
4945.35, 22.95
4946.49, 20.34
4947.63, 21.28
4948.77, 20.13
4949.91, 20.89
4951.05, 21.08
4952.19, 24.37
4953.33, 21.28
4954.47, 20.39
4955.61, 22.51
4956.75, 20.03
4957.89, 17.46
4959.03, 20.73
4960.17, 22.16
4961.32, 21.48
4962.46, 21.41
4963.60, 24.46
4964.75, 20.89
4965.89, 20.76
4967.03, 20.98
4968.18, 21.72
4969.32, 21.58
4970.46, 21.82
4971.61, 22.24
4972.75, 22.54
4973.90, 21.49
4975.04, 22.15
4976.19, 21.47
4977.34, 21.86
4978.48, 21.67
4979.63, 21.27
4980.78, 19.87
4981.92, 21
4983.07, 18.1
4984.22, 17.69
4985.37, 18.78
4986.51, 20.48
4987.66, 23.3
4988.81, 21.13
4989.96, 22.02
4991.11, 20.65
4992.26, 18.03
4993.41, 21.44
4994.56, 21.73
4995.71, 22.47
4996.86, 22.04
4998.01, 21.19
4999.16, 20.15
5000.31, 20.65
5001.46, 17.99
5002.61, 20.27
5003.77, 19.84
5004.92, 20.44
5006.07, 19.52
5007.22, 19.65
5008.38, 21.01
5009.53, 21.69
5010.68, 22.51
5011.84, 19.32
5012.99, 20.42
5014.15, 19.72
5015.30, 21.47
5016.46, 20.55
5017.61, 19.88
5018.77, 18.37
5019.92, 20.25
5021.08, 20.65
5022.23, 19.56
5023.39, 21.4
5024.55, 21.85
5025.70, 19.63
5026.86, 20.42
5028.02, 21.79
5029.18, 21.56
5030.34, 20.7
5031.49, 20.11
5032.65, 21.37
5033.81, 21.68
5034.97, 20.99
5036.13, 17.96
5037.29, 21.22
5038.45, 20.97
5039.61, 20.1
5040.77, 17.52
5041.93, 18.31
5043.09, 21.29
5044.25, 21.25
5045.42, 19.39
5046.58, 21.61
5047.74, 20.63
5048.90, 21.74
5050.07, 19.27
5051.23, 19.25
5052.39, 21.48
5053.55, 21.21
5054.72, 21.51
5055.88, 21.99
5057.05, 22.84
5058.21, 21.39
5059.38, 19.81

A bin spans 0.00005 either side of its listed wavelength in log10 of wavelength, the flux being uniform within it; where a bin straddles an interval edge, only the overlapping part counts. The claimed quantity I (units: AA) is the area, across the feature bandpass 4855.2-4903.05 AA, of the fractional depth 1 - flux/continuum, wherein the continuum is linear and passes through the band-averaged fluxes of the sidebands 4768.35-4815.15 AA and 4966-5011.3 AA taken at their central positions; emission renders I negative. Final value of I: 4.1 AA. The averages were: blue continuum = 21.8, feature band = 19.6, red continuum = 20.9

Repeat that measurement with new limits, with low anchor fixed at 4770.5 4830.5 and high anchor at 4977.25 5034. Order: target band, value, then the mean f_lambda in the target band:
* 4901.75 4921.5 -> 0.63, 20.5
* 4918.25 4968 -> -0.21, 21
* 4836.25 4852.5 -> -0.58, 22.3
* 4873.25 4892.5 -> 0.76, 20.5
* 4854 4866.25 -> 2.50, 17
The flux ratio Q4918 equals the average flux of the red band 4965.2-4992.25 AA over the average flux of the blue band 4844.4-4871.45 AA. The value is 1.10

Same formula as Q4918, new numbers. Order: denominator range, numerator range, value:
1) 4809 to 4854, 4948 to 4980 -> 0.97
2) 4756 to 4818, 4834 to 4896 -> 0.94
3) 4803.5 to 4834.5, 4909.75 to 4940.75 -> 0.93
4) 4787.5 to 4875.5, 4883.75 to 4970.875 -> 0.99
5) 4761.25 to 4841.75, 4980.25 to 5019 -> 0.94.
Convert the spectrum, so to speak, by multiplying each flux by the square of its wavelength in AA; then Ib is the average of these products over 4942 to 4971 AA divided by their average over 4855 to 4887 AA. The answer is 1.2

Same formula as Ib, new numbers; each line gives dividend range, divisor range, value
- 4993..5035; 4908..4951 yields 1.03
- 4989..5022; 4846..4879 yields 1.13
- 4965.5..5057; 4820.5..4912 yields 1.06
